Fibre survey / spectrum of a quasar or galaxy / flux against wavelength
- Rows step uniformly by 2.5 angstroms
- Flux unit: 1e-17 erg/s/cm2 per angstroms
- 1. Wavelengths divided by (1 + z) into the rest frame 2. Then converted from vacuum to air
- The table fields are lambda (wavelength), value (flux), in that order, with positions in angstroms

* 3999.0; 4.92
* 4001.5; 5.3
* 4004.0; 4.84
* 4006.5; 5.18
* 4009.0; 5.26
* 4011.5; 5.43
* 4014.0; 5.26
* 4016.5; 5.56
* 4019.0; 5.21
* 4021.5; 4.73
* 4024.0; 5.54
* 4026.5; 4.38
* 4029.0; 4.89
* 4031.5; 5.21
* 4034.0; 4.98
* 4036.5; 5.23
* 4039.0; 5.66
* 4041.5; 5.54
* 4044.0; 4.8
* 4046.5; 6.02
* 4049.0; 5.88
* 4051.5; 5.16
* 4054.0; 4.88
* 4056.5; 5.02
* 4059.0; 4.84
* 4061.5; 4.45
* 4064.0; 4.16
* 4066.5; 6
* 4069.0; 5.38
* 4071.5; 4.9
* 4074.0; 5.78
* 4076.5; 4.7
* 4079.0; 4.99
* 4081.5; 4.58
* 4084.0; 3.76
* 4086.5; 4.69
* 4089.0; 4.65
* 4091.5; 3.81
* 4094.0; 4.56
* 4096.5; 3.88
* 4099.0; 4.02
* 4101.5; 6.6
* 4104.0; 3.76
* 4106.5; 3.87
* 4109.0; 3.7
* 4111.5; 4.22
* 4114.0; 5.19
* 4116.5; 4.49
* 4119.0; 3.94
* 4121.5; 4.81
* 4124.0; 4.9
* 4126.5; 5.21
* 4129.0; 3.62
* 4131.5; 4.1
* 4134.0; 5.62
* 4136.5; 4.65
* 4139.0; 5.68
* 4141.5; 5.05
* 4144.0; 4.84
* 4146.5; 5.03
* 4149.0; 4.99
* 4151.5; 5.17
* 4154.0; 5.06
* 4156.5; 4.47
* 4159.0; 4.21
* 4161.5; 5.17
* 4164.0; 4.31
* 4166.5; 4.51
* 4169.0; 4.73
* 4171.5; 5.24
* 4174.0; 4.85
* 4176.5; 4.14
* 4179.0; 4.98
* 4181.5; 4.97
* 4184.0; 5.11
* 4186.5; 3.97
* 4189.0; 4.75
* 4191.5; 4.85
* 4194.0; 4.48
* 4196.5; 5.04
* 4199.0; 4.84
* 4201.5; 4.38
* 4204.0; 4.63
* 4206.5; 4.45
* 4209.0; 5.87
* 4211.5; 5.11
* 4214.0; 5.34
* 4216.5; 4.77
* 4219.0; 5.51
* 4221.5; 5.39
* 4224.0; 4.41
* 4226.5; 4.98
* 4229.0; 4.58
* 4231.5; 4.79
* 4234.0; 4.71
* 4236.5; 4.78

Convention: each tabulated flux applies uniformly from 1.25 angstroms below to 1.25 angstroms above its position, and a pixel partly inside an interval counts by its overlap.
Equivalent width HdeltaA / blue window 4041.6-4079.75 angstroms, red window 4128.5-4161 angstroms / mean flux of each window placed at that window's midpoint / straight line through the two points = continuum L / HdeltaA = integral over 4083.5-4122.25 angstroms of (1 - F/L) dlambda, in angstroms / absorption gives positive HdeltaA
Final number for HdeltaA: 4.8 angstroms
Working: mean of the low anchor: 5.14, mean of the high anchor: 4.84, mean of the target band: 4.38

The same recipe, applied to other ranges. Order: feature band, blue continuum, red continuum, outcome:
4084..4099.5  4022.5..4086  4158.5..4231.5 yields 2.4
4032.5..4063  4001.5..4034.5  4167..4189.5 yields -0.9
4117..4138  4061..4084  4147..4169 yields 0.9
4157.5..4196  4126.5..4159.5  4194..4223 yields 1.8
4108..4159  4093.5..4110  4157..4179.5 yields -2.6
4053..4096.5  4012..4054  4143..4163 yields 3.1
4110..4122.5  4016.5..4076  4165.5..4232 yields 1.3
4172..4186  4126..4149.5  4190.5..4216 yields 0.3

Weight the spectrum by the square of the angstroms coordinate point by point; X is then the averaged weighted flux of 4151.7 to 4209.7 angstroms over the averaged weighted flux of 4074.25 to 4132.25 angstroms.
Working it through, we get 1.1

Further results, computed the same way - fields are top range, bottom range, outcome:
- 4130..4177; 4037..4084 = 0.99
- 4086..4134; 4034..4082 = 0.88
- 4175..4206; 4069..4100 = 1.08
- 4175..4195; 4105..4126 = 1.09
